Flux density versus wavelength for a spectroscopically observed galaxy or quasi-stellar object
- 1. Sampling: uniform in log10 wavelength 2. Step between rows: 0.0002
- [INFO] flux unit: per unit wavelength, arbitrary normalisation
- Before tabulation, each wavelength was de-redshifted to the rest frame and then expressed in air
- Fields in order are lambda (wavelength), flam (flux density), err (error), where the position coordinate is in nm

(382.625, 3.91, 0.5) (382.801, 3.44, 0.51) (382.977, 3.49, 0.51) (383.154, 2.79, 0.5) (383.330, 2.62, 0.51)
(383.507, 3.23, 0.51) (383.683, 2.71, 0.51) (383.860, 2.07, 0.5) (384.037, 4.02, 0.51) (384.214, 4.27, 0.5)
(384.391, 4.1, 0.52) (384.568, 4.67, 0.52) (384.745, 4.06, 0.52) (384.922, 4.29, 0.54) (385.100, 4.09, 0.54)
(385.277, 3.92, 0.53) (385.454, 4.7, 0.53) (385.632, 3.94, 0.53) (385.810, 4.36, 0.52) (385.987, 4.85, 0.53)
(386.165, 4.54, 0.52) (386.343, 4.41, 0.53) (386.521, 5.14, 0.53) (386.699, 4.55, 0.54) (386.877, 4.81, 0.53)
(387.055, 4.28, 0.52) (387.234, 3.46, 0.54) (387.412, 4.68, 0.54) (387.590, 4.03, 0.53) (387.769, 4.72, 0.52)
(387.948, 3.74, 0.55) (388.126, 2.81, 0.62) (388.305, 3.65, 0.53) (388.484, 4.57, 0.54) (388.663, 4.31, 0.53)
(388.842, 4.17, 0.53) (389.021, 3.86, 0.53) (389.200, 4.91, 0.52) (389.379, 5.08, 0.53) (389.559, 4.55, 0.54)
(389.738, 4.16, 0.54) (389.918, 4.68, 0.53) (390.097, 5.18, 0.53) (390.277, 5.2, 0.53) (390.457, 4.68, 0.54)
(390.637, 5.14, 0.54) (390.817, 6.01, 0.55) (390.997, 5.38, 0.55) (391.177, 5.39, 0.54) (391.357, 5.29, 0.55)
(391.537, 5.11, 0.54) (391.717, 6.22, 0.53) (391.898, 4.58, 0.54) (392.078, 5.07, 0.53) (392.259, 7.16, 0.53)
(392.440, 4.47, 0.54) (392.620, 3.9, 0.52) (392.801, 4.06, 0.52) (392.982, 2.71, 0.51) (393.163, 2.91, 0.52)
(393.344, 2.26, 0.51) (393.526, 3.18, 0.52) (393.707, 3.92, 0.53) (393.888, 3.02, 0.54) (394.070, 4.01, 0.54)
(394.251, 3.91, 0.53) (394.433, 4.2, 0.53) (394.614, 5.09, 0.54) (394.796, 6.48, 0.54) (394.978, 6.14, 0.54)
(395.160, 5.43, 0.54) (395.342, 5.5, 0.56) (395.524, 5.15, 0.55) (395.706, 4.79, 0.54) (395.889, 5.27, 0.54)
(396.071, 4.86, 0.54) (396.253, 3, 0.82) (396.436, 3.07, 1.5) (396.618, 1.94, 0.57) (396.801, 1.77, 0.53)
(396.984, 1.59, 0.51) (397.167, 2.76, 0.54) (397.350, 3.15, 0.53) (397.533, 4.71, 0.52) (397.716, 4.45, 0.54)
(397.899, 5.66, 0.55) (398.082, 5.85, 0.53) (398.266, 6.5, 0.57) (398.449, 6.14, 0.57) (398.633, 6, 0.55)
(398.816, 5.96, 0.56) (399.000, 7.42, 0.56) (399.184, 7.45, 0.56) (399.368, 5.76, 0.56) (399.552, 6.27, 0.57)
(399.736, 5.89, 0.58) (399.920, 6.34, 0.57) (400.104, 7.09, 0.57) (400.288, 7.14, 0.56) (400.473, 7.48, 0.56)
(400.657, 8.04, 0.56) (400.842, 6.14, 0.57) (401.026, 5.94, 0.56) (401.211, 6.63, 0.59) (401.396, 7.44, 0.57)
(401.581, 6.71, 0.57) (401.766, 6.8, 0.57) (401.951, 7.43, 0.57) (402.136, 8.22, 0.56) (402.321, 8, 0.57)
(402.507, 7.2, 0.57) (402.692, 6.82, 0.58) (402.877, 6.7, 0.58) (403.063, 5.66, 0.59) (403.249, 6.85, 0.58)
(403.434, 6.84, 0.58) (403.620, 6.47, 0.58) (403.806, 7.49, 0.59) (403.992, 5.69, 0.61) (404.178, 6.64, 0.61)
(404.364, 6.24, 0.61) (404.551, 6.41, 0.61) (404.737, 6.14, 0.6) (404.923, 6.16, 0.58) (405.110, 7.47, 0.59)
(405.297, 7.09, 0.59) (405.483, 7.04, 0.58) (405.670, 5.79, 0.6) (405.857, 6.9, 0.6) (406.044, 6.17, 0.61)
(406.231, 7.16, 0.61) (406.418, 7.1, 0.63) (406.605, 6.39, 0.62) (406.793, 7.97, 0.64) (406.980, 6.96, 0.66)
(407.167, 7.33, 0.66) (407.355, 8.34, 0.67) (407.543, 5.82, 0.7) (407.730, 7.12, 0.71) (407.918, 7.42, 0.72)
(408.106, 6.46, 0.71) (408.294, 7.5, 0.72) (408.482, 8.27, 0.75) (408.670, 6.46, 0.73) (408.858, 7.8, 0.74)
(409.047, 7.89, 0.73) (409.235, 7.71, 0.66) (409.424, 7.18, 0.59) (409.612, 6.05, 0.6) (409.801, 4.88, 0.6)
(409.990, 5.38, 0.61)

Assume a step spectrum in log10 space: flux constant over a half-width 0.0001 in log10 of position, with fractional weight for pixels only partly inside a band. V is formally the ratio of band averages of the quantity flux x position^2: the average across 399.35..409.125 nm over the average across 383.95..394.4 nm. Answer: 1.69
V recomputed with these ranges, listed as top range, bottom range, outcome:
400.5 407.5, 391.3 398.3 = 1.67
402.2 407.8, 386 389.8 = 1.72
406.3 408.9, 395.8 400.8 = 1.43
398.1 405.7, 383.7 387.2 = 1.73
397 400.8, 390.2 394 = 1.35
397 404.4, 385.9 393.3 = 1.47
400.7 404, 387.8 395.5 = 1.59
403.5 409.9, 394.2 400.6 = 1.39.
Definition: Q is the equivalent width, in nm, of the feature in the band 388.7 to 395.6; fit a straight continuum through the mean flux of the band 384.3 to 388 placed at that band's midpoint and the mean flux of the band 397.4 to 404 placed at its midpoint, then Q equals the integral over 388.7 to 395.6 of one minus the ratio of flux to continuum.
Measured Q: 0.746 nm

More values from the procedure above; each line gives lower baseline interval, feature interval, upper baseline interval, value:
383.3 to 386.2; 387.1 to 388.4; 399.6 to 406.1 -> 0.15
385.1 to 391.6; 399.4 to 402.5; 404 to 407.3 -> -0.40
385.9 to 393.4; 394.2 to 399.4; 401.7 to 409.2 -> 0.76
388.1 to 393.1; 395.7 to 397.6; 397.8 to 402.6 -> 0.86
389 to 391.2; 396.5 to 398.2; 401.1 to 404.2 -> 0.71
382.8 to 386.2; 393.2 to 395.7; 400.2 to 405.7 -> 0.46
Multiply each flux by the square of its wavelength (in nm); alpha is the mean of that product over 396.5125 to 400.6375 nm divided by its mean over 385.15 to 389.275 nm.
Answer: 1.34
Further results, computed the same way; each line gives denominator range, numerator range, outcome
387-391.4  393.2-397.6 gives 0.89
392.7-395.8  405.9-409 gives 1.78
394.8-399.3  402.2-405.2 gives 1.44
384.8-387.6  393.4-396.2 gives 1.12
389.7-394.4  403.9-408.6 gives 1.63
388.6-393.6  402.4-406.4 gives 1.53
